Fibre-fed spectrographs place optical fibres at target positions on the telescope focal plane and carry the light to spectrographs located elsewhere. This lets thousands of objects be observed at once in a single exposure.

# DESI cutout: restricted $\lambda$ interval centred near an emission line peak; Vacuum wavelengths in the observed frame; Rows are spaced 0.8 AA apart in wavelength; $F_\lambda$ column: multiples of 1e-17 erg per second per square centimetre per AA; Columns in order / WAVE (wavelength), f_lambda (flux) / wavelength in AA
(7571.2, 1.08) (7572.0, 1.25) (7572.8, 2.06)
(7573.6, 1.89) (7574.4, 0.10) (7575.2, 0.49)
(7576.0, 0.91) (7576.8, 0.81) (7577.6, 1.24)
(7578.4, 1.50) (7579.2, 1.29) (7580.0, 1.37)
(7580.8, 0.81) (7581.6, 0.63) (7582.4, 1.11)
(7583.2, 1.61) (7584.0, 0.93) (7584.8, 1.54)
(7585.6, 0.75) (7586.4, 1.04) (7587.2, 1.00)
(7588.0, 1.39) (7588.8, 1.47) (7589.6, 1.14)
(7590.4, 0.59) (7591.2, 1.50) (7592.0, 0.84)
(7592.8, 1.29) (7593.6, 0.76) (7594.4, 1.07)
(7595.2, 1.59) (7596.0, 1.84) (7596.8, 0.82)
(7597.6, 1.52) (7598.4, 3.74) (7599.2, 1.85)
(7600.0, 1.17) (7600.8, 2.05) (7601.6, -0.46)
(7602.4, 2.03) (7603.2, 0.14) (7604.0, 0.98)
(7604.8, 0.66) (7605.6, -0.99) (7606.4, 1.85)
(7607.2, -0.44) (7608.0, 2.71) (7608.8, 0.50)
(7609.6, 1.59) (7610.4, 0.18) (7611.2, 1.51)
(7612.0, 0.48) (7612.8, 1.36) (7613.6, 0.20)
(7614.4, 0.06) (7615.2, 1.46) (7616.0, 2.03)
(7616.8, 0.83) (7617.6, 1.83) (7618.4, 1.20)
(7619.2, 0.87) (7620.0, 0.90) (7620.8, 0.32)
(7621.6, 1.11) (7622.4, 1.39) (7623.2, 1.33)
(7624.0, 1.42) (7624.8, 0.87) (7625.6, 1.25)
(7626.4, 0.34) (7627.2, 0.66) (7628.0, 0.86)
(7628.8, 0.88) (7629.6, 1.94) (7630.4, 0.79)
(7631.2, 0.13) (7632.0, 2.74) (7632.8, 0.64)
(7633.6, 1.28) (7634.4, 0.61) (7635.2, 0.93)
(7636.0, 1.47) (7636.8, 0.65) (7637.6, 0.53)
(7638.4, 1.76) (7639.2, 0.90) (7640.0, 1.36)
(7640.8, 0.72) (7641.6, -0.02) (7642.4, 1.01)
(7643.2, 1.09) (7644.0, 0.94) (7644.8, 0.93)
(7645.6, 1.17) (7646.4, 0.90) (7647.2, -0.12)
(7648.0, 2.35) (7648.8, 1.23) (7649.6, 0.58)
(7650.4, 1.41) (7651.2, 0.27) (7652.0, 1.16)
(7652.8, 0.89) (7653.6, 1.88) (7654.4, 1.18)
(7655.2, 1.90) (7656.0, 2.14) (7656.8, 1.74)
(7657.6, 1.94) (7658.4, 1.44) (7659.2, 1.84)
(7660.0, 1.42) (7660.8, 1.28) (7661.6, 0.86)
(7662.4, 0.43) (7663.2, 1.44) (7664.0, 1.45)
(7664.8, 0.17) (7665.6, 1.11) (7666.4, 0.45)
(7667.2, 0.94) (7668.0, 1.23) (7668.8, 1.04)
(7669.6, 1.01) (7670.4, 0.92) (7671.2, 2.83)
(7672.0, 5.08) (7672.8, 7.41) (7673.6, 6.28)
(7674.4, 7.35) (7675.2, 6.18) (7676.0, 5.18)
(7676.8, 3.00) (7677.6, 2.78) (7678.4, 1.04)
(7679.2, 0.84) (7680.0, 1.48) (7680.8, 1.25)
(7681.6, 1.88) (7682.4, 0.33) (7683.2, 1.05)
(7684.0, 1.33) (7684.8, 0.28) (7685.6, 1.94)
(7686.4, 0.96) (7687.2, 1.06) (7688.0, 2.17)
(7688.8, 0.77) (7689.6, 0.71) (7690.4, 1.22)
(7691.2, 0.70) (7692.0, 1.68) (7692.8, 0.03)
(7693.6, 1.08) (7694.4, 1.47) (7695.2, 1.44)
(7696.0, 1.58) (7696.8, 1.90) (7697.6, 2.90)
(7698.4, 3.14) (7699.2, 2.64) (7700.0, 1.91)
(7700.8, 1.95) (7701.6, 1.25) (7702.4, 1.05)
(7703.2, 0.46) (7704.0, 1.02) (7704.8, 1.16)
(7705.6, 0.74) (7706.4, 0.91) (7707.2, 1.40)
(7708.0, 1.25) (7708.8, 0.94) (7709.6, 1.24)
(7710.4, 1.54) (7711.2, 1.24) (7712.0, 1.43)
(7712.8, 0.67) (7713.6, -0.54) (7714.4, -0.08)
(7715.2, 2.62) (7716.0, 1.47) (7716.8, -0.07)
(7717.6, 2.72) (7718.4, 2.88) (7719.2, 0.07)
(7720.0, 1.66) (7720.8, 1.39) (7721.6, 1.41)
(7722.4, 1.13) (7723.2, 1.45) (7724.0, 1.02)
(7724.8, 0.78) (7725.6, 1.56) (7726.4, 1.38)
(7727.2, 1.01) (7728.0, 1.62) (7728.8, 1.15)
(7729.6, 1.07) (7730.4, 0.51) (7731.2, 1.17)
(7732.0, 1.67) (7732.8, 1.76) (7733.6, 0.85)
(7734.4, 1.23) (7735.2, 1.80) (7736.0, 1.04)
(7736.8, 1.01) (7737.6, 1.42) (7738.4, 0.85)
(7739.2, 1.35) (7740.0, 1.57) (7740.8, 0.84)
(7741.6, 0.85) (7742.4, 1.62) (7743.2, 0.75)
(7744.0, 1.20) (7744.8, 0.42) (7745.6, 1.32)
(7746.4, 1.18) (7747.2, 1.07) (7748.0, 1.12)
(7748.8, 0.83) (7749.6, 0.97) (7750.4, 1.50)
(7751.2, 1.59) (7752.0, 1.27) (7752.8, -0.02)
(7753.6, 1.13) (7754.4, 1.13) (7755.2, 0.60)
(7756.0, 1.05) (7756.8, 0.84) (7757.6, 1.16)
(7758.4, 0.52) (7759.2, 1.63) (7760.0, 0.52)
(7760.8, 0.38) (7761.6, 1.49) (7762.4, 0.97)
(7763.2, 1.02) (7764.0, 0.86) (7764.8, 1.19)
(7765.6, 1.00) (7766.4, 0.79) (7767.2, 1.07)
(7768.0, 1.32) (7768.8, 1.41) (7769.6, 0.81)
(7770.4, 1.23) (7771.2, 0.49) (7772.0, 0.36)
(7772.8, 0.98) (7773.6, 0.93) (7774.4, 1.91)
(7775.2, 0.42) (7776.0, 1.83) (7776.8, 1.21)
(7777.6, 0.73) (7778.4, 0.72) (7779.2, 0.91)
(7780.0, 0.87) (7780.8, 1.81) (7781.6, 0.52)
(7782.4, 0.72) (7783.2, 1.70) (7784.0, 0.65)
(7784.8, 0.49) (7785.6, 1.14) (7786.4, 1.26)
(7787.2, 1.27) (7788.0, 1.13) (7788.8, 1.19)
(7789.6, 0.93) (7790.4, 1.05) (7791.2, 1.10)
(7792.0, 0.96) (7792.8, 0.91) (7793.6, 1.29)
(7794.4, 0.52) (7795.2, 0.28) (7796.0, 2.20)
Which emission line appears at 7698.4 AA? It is [N II]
